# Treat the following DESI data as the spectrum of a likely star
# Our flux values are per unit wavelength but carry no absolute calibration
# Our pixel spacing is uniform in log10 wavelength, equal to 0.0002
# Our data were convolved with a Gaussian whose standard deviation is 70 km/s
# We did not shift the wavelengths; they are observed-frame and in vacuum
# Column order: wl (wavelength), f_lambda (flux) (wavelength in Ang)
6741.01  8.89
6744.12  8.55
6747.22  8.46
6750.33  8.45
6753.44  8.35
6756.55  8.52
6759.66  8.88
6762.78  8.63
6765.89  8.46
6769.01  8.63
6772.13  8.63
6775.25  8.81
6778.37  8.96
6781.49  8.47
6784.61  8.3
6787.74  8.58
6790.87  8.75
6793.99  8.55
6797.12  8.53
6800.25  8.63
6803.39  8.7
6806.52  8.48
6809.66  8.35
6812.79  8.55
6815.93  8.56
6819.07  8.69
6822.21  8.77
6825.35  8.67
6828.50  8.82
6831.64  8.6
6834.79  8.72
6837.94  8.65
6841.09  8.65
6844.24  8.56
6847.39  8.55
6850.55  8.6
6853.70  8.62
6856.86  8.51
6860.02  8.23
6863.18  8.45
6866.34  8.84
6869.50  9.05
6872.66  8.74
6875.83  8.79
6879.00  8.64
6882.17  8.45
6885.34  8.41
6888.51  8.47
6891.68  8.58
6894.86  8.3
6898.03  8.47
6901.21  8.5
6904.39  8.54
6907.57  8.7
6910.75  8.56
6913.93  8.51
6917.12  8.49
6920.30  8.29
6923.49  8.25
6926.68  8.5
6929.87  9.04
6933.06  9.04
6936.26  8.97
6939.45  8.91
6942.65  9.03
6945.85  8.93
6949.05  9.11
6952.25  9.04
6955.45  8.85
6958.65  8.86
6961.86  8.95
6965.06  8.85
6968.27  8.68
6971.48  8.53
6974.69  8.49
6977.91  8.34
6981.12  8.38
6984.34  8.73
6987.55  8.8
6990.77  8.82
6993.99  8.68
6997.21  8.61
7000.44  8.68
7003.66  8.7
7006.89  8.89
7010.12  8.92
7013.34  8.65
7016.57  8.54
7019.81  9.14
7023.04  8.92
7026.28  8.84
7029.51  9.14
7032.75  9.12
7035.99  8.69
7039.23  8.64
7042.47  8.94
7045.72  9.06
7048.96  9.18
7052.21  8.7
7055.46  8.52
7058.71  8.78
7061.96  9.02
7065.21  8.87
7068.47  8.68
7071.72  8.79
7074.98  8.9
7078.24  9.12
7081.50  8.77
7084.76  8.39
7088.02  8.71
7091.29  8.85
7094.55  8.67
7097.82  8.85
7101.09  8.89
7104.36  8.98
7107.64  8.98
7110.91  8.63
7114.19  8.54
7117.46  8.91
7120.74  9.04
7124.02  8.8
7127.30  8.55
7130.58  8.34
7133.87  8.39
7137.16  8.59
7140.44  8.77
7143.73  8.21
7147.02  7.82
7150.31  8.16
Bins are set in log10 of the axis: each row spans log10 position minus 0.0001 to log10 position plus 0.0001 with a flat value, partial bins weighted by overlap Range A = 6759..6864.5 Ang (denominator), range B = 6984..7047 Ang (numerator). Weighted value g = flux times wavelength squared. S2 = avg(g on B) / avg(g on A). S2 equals 1.09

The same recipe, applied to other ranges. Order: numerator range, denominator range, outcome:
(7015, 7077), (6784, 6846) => 1.10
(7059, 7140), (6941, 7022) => 1.03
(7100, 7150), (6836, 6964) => 1.06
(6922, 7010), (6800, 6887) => 1.05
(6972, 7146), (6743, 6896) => 1.09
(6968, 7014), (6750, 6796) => 1.07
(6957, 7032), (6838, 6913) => 1.06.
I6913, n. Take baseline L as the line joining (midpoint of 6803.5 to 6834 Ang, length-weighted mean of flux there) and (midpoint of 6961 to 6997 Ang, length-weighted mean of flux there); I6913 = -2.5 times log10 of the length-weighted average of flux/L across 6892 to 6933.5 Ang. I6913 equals 0.01 mag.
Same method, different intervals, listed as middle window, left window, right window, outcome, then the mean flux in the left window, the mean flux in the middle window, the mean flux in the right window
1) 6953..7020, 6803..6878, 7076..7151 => -0.009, 8.63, 8.71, 8.66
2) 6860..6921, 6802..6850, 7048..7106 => 0.013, 8.62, 8.56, 8.81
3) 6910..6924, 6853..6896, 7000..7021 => 0.028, 8.58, 8.43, 8.79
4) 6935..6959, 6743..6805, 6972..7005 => -0.044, 8.59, 8.97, 8.62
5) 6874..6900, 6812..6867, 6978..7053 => 0.019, 8.61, 8.51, 8.81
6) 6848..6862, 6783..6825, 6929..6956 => 0.030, 8.58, 8.49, 8.99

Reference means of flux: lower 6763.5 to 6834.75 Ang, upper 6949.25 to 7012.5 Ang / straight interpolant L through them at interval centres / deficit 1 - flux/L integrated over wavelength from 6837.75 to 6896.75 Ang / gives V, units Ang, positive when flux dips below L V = 0.5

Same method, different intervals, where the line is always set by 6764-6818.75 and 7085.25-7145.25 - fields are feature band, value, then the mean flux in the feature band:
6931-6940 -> -0.4 Ang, 8.98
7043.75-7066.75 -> -0.5 Ang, 8.88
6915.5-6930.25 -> 0.3 Ang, 8.47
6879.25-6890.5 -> 0.2 Ang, 8.47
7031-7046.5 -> -0.4 Ang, 8.88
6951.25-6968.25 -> -0.5 Ang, 8.89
